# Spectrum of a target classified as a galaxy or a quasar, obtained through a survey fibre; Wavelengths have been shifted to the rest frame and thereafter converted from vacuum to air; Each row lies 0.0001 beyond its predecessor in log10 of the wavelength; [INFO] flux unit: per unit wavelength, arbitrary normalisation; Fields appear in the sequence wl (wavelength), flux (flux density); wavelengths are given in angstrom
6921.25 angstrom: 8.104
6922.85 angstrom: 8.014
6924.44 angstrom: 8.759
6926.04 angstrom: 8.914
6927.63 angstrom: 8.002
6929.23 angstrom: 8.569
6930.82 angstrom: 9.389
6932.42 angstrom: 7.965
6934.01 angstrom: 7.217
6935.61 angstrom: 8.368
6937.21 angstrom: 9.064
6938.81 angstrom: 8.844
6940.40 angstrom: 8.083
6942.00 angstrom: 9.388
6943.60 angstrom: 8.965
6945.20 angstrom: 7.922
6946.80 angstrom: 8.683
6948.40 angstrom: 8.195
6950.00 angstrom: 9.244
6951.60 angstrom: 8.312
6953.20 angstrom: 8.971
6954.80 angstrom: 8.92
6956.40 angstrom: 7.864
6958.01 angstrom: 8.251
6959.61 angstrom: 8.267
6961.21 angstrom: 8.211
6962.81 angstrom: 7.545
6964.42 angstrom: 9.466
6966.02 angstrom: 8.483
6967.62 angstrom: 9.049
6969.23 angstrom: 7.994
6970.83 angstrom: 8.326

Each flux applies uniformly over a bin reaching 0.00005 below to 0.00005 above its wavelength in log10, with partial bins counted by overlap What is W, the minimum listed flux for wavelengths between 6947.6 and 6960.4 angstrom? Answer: 7.864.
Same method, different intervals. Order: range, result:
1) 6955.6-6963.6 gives 7.545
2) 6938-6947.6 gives 7.922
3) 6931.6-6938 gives 7.217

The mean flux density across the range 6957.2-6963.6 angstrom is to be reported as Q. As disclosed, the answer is 8.07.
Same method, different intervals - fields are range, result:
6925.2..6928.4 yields 8.46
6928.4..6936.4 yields 8.3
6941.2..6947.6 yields 8.73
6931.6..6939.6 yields 8.29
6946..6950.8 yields 8.71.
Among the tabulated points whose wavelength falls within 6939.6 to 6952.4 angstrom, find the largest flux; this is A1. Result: 9.388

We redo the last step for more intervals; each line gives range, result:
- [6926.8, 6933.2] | 9.389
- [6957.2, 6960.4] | 8.267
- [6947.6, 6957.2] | 9.244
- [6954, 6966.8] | 9.466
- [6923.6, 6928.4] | 8.914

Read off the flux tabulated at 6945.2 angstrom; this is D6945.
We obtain 7.922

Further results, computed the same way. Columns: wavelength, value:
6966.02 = 8.483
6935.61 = 8.368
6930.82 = 9.389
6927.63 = 8.002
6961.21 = 8.211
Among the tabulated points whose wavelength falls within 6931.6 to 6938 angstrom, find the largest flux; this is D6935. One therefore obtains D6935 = 9.064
